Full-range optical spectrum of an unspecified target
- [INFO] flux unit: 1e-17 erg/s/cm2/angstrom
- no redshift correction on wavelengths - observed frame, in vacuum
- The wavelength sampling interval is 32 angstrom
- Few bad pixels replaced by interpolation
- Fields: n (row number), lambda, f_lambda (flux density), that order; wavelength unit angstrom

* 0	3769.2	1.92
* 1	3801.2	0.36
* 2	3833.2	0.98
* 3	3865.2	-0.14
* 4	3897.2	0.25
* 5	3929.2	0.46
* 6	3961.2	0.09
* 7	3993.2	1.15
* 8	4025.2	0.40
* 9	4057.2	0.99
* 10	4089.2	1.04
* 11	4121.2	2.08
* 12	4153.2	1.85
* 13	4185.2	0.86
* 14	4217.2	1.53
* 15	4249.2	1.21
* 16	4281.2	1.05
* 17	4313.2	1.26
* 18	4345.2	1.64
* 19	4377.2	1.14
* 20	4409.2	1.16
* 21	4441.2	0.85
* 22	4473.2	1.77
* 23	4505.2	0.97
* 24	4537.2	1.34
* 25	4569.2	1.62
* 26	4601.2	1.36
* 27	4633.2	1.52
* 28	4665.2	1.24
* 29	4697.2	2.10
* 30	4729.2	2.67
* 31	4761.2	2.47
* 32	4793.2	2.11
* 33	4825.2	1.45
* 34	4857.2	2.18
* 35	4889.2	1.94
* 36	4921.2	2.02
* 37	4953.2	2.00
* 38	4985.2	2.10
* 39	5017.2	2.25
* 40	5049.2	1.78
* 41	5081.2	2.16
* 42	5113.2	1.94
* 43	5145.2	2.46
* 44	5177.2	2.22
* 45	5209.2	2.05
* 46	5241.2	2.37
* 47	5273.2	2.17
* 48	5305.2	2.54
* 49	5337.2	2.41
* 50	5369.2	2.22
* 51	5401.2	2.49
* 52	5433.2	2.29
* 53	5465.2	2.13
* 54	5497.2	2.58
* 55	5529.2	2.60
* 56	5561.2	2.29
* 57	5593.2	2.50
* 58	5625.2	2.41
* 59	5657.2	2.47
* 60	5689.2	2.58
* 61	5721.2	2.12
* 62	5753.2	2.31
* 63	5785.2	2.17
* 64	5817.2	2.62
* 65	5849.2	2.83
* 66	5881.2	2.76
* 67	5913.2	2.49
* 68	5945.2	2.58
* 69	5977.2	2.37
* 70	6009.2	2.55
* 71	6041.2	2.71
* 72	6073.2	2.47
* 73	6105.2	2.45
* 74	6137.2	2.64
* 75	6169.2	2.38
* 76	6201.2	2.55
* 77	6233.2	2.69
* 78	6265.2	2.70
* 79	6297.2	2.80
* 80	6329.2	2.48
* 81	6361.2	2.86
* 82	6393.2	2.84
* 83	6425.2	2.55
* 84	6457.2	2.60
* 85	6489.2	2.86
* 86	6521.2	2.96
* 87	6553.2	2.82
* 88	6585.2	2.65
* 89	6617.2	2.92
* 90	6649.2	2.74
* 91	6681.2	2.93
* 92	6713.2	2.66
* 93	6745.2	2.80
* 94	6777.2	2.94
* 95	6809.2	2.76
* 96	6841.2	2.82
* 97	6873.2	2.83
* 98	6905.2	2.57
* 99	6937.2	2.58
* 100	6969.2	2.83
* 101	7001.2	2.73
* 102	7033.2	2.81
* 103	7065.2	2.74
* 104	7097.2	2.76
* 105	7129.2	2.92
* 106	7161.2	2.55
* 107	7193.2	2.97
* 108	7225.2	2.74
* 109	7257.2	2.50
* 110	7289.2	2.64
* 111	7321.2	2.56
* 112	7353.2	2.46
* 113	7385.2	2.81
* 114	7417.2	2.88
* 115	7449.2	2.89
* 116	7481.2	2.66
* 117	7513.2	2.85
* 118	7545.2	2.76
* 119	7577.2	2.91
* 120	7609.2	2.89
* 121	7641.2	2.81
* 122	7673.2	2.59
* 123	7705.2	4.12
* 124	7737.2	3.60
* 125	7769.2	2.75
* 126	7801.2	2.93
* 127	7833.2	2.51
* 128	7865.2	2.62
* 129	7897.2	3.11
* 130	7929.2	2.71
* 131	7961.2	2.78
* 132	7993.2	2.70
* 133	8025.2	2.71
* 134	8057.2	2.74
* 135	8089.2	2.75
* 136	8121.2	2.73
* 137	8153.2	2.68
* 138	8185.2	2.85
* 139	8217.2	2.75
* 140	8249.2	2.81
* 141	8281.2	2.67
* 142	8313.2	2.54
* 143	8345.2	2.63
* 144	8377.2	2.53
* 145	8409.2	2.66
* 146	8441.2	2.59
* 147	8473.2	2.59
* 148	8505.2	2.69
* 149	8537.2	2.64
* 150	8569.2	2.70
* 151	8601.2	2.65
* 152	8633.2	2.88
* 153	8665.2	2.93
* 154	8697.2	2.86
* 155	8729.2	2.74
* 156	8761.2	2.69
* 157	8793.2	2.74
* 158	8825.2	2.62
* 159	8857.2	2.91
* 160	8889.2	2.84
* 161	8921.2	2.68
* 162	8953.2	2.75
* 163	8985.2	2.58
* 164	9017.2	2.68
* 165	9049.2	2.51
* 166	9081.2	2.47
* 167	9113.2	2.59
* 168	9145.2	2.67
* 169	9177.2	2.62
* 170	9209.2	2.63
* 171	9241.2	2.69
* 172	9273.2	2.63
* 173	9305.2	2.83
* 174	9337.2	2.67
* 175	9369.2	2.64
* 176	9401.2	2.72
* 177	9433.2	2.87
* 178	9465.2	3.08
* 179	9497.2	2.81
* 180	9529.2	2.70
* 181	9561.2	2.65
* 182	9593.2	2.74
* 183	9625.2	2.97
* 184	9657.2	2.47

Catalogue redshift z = 0.18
